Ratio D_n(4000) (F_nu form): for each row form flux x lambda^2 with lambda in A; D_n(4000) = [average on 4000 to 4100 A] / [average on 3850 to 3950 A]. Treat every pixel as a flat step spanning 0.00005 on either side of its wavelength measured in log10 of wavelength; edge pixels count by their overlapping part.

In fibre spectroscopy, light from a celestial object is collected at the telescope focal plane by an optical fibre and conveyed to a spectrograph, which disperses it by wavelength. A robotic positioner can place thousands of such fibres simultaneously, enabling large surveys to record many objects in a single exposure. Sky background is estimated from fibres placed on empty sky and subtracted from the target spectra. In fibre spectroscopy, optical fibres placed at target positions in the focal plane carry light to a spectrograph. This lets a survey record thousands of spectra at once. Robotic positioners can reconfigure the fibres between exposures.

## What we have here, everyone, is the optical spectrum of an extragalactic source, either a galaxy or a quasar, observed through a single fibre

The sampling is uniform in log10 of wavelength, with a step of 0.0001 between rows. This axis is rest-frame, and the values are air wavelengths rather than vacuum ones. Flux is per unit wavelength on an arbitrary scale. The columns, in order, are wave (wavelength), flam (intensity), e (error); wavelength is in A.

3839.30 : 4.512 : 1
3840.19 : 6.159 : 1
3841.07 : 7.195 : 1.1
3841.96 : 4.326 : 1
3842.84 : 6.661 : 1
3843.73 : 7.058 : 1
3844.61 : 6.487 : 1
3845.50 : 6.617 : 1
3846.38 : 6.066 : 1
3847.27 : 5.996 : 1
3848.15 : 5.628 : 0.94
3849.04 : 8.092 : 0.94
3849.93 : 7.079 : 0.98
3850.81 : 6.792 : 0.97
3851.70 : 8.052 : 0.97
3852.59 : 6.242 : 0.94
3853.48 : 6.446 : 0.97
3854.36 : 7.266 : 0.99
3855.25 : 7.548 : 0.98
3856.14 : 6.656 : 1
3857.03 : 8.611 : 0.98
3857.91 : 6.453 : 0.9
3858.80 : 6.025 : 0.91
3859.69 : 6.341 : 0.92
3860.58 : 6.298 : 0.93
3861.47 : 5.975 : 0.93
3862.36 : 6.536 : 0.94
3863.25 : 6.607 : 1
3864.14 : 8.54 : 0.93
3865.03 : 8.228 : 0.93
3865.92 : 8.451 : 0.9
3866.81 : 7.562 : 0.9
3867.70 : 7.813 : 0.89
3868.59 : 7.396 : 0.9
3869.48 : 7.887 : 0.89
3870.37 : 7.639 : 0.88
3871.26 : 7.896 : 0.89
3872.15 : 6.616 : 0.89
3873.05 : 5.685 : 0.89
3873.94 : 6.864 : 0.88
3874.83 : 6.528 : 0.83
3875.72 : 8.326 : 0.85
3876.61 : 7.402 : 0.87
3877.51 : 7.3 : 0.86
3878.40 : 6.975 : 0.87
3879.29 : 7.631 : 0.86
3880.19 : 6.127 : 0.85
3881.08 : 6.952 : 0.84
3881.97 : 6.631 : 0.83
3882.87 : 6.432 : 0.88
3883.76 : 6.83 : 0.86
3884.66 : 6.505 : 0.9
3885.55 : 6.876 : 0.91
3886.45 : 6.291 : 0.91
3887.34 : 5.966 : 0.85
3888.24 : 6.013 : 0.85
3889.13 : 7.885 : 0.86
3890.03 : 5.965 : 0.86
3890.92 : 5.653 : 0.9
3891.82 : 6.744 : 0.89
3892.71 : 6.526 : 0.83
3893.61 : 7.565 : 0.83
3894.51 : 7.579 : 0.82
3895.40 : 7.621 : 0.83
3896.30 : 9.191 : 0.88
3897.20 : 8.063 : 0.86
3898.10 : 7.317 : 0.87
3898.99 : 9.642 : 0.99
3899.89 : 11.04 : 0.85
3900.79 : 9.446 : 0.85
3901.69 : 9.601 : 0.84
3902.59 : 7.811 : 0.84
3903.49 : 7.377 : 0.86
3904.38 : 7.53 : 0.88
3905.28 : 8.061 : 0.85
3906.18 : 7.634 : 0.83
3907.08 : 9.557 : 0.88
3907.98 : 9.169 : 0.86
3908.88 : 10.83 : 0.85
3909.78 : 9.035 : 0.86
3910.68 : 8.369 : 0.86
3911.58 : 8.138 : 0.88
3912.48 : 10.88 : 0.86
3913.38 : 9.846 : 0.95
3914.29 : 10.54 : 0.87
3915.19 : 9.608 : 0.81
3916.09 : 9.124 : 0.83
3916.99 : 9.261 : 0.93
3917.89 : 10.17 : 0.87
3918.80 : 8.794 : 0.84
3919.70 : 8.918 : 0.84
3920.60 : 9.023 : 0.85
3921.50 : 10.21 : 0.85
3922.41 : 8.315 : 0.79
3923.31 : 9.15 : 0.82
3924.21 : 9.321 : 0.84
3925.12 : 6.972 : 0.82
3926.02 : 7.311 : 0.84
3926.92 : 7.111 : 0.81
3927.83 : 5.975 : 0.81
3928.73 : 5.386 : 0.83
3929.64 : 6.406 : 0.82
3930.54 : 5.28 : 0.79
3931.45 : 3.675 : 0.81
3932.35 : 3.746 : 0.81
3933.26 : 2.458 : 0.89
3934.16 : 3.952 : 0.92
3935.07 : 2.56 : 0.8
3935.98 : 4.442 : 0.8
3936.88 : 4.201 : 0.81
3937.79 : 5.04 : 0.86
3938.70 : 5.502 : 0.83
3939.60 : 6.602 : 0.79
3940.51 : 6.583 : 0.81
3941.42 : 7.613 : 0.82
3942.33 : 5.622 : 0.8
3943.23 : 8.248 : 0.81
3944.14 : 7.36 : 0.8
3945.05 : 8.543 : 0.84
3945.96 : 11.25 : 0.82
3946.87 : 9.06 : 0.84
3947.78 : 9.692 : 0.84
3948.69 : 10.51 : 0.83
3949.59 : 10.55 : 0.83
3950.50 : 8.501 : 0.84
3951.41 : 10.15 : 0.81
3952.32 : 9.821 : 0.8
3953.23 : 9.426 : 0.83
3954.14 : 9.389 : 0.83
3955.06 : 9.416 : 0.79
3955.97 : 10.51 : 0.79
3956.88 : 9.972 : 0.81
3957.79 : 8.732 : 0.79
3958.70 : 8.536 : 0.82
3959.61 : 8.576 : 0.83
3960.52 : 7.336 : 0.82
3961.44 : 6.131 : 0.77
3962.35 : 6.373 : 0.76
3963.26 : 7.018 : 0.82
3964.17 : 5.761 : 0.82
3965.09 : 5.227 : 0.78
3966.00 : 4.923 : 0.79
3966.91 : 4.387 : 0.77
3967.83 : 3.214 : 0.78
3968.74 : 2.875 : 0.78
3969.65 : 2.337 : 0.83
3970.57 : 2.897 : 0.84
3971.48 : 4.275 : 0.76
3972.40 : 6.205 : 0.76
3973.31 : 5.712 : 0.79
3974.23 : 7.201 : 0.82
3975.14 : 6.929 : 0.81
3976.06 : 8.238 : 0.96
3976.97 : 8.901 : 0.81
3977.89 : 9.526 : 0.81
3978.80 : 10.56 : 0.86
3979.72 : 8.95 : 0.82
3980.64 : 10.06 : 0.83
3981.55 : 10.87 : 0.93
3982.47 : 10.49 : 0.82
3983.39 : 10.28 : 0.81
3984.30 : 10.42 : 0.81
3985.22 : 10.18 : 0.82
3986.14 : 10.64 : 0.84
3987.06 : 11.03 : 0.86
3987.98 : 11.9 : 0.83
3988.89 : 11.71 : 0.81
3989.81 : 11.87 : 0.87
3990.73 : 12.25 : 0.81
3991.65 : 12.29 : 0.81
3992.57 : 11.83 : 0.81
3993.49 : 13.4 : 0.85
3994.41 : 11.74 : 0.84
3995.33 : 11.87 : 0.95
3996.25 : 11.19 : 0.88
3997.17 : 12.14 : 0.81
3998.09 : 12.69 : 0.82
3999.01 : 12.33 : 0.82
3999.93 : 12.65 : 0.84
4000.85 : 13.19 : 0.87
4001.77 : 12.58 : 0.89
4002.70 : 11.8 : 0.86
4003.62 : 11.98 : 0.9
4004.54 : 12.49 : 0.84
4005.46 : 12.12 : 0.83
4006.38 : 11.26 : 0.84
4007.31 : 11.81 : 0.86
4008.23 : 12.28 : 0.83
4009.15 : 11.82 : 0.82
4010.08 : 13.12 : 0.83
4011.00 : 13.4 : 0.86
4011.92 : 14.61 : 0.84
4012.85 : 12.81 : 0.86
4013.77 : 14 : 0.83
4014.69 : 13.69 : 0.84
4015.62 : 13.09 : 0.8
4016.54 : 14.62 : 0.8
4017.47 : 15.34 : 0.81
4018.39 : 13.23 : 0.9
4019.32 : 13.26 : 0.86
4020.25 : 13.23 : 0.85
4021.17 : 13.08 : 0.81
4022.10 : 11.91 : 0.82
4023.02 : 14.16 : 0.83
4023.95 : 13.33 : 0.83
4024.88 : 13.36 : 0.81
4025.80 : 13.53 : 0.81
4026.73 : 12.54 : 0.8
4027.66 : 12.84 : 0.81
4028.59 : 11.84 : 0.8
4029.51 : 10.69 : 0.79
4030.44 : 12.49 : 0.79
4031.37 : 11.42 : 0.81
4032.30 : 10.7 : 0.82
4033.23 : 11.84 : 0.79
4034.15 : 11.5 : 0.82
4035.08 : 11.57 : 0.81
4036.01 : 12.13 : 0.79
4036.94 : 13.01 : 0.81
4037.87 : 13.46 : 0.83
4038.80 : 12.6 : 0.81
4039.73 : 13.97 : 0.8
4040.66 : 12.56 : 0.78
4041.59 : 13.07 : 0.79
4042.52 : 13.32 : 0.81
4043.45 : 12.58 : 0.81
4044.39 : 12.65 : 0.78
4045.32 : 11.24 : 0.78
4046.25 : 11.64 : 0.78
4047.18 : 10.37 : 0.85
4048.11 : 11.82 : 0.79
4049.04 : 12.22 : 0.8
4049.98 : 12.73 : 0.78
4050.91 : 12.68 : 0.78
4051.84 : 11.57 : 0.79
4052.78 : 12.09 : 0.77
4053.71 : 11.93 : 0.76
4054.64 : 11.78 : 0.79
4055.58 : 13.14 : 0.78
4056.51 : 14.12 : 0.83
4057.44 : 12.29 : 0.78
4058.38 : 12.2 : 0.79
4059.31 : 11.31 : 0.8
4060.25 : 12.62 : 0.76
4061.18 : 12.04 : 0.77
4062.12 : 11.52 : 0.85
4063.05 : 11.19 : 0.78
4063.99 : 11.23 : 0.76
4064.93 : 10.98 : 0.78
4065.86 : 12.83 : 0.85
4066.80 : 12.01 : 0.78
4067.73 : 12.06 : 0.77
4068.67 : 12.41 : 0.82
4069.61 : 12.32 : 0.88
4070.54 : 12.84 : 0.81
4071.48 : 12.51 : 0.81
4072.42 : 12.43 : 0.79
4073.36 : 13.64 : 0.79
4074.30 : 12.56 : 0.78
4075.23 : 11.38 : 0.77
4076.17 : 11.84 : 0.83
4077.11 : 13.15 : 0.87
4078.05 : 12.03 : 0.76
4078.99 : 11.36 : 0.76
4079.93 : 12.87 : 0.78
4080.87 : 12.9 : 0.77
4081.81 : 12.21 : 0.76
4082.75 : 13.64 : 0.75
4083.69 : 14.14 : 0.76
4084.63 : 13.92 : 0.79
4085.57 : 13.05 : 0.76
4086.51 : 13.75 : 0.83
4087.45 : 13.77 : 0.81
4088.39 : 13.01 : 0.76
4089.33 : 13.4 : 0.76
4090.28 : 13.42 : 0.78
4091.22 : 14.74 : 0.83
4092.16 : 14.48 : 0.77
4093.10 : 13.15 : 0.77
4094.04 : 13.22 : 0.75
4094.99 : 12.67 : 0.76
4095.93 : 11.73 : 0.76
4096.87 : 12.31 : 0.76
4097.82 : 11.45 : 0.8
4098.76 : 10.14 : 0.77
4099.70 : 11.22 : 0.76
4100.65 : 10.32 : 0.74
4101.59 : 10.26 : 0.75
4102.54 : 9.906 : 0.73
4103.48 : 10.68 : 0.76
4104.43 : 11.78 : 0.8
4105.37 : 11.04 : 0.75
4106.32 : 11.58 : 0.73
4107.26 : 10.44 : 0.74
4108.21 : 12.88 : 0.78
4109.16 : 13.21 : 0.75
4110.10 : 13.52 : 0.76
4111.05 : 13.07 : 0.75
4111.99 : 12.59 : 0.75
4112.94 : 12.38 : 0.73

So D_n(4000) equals 1.81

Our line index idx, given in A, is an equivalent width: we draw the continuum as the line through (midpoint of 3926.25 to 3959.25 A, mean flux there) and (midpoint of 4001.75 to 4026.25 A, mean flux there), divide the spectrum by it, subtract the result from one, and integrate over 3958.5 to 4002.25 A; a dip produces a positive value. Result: 6.3 A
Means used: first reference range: 7.28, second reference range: 13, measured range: 9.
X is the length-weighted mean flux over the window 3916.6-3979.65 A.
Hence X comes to 7.17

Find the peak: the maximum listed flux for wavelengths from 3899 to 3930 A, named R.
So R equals 11.04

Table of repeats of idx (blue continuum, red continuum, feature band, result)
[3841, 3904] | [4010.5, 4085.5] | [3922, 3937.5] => 5.6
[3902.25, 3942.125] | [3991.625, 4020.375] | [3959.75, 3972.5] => 6.5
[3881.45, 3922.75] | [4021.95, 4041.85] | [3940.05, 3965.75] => 3.9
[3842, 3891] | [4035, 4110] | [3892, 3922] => -3.4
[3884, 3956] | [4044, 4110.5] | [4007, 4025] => -4.7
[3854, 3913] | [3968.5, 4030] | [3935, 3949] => 3.4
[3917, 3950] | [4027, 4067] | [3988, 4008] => -4.4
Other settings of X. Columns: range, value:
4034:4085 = 12.4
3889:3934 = 7.99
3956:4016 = 9.87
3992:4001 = 12.3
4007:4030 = 13.1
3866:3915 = 7.77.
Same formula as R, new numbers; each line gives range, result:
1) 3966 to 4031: 15.34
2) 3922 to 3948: 11.25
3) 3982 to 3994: 13.4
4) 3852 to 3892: 8.611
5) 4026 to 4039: 13.46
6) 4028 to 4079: 14.12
